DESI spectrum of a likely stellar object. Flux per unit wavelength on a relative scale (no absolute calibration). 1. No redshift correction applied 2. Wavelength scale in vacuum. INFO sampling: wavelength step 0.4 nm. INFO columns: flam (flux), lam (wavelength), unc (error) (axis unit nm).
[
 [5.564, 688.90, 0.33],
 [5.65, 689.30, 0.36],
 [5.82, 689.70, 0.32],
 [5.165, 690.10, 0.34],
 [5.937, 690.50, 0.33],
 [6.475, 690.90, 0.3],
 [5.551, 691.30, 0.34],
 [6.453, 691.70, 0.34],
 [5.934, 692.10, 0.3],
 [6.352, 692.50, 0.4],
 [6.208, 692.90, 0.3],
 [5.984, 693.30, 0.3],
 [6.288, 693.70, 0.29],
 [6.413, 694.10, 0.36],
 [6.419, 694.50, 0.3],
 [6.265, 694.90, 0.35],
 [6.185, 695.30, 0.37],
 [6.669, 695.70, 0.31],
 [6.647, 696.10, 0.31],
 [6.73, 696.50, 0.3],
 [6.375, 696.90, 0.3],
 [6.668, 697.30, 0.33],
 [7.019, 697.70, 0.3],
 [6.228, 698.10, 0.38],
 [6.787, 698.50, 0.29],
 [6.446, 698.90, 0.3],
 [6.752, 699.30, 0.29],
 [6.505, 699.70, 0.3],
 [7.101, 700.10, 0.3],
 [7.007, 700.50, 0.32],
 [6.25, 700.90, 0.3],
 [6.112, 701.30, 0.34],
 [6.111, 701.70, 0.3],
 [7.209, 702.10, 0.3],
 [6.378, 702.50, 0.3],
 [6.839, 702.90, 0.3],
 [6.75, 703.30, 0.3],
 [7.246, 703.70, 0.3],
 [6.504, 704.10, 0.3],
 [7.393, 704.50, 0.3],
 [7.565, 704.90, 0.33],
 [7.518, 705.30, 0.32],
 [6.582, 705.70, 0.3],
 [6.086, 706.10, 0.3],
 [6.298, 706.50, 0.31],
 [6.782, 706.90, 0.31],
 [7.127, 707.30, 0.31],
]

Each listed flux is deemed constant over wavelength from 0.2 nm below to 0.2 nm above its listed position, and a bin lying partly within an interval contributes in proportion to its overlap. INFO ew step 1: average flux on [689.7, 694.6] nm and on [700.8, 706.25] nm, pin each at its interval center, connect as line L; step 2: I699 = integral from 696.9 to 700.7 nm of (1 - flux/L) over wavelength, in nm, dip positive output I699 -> -0.13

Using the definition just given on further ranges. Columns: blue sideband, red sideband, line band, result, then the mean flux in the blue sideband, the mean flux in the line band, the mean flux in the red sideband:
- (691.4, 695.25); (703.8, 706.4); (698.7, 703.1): 0.046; 6.24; 6.61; 6.93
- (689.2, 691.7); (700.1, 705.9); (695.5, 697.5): -0.098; 5.83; 6.62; 6.83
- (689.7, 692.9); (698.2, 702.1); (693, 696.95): -0.099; 5.99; 6.39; 6.59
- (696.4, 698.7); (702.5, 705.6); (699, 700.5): -0.004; 6.63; 6.79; 7.05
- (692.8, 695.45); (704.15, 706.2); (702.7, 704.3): 0.019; 6.25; 6.83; 7.04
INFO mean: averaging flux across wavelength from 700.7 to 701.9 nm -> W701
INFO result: 6.16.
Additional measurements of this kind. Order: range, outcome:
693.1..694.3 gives 6.23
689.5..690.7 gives 5.64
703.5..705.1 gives 7.18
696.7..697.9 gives 6.69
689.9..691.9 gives 5.92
